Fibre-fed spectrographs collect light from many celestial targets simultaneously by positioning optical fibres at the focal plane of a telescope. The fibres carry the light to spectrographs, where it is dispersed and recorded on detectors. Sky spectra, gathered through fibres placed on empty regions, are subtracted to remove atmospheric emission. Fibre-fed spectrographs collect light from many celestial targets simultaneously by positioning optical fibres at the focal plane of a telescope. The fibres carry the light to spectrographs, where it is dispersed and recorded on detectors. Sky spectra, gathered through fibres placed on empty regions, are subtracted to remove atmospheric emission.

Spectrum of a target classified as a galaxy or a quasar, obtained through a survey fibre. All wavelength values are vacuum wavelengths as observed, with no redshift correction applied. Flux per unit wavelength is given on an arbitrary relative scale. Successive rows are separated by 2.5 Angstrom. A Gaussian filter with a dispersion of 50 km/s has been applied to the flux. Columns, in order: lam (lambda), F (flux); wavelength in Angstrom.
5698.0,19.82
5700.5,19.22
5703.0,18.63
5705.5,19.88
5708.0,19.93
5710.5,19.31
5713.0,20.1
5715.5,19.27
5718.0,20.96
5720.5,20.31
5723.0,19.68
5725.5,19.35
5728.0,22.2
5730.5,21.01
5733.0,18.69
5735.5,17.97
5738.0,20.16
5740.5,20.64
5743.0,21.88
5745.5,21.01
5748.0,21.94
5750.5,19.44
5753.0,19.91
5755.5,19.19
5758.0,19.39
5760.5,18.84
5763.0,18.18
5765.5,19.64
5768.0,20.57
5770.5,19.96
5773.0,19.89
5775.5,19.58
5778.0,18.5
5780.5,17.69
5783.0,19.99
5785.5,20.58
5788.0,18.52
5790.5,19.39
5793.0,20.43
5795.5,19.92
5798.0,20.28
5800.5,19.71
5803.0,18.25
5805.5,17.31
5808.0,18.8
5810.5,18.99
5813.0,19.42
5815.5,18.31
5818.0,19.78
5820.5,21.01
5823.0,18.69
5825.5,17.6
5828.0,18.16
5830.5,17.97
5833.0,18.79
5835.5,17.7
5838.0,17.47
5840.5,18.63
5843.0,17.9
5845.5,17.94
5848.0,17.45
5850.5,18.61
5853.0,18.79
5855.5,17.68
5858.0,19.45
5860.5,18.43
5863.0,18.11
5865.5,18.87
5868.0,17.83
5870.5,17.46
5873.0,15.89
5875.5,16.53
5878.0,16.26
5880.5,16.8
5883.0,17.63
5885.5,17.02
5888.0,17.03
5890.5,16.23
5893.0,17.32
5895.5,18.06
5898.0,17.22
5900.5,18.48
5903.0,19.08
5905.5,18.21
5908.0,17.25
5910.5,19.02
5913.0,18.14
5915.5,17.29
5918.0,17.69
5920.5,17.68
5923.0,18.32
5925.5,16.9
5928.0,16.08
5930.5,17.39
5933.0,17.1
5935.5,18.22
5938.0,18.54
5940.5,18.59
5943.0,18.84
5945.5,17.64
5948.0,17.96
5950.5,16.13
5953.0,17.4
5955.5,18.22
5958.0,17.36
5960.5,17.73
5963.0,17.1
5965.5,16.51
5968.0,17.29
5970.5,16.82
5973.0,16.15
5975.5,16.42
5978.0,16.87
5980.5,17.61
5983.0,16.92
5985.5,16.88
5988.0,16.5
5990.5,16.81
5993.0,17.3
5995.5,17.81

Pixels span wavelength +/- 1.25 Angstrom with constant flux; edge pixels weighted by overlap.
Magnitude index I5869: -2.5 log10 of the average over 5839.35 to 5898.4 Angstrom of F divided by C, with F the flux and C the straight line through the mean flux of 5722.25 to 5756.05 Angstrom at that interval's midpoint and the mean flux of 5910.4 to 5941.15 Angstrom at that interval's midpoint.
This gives 0.05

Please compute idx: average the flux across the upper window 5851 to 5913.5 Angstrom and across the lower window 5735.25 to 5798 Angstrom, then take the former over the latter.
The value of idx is 0.90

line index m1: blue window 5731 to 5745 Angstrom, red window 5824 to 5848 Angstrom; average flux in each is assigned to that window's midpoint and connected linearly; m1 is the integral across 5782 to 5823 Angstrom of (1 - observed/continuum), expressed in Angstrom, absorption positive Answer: -1.6 Angstrom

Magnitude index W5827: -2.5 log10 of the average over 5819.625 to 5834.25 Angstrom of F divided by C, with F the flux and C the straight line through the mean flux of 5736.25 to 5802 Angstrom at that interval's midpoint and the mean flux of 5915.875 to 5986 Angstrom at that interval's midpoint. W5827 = 0.02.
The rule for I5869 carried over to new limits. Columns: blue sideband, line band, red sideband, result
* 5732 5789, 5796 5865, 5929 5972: 0.02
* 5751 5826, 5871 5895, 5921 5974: 0.09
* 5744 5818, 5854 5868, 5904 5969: 0.00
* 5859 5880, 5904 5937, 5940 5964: 0.00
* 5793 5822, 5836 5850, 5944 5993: 0.05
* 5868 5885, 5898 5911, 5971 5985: -0.09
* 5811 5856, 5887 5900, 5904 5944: 0.05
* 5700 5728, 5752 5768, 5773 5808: 0.01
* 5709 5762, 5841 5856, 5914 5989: 0.03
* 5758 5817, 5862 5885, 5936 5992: 0.06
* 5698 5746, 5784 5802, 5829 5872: -0.05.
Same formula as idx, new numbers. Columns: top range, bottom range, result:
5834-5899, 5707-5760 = 0.88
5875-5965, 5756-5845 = 0.92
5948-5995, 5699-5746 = 0.85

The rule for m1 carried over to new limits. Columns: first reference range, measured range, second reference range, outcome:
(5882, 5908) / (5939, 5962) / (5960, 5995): -0.8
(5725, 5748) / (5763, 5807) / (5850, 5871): 0.6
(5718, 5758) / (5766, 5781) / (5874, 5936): 0.1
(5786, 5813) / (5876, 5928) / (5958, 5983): 1.0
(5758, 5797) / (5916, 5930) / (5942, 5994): 0.3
